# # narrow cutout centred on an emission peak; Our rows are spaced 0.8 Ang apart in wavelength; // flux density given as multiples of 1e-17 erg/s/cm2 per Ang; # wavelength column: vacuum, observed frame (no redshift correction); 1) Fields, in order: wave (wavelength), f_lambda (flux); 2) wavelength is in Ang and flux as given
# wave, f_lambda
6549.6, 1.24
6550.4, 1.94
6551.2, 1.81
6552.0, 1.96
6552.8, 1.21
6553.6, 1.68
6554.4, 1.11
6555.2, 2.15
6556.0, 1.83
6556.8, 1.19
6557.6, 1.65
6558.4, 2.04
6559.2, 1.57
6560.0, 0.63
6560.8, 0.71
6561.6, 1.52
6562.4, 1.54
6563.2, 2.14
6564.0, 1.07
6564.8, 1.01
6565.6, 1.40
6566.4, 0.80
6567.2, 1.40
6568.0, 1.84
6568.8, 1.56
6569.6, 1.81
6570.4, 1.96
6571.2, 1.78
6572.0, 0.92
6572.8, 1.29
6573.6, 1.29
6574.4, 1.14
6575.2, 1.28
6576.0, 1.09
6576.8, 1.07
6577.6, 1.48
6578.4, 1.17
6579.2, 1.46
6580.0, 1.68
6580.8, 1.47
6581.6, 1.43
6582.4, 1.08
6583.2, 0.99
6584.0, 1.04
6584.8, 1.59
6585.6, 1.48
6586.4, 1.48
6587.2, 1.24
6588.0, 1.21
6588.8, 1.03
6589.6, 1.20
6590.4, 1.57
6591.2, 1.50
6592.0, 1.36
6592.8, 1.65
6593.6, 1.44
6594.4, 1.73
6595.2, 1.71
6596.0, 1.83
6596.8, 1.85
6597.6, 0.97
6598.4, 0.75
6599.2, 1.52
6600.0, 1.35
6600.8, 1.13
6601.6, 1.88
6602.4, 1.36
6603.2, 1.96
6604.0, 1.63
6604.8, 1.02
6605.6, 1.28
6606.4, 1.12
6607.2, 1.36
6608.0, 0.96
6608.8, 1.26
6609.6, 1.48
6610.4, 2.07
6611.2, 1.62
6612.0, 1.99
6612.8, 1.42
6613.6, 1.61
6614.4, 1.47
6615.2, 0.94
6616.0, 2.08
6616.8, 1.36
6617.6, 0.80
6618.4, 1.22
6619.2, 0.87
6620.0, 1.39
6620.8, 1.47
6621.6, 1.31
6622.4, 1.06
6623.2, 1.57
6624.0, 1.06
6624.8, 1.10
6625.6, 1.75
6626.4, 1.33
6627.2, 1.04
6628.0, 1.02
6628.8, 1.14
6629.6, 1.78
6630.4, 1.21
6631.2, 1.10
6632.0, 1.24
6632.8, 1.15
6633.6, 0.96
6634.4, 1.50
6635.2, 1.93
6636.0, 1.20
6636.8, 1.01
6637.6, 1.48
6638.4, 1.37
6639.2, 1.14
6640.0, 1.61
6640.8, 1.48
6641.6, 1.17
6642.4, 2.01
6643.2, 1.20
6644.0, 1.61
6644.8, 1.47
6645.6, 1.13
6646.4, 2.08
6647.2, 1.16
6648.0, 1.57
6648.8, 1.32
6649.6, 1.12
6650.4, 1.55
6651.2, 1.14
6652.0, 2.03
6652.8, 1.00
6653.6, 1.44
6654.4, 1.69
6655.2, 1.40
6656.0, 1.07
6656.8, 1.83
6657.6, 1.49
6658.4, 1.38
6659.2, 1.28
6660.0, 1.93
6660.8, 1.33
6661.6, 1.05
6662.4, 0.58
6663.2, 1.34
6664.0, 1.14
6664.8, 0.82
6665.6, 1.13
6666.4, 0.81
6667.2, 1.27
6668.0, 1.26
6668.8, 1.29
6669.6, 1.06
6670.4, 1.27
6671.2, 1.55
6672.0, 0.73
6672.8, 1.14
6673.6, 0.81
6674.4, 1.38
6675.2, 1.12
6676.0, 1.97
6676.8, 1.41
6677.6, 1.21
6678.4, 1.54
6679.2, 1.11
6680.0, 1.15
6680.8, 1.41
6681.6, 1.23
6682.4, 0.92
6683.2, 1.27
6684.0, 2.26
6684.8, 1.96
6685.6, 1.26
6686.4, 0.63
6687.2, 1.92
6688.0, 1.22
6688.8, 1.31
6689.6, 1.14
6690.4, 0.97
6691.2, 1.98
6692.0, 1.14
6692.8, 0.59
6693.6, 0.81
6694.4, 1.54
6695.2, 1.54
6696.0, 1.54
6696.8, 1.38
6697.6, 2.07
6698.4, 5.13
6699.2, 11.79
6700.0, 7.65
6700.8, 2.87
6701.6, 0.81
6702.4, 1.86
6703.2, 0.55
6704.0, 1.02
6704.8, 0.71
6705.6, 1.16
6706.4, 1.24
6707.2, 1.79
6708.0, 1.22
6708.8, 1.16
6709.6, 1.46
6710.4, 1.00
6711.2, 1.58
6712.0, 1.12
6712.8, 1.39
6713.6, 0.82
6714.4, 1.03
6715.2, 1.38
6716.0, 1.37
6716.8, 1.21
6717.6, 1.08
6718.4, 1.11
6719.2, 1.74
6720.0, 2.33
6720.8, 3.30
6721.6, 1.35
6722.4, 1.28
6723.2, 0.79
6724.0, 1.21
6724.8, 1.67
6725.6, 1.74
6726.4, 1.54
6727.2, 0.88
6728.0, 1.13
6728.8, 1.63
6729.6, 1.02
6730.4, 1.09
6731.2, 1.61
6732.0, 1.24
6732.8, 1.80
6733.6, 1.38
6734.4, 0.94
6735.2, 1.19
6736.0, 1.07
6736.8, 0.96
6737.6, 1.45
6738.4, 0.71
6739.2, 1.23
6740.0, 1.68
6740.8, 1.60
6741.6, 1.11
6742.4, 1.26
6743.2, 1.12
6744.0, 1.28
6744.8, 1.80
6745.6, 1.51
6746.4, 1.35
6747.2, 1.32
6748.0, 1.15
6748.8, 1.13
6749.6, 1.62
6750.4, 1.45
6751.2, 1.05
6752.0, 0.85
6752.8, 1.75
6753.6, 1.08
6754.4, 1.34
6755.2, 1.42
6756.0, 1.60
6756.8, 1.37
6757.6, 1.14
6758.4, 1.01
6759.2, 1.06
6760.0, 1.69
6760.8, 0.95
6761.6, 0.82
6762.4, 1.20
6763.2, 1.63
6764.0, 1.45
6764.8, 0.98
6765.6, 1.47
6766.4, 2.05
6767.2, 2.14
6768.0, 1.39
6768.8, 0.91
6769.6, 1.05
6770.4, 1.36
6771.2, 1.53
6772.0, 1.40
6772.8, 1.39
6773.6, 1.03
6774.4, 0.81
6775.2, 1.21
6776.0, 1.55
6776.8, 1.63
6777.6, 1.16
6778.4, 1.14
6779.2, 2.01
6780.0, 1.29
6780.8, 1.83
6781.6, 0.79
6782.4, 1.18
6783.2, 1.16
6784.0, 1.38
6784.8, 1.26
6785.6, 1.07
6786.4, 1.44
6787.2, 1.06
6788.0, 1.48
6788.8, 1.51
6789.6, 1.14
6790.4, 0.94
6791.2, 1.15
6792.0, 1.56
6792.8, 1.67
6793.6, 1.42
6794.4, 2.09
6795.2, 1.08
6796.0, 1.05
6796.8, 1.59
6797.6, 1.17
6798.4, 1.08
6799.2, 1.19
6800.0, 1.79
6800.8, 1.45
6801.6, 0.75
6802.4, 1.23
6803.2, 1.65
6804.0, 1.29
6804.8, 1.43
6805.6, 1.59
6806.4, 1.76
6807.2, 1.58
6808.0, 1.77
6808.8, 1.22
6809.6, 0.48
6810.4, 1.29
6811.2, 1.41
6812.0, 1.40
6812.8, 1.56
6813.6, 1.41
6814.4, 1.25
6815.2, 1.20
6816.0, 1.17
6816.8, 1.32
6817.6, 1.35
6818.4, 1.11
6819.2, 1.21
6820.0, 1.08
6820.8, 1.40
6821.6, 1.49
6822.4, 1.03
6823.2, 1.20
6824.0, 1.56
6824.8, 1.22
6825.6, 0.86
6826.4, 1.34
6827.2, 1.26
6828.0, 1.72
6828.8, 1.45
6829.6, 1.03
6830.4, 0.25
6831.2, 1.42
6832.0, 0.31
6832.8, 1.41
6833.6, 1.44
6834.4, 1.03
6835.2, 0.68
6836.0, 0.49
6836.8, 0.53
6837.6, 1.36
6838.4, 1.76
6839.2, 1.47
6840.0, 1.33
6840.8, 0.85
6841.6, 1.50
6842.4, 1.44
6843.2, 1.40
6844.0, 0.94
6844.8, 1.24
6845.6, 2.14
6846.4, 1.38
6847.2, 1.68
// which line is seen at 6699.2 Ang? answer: H-alpha 6563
